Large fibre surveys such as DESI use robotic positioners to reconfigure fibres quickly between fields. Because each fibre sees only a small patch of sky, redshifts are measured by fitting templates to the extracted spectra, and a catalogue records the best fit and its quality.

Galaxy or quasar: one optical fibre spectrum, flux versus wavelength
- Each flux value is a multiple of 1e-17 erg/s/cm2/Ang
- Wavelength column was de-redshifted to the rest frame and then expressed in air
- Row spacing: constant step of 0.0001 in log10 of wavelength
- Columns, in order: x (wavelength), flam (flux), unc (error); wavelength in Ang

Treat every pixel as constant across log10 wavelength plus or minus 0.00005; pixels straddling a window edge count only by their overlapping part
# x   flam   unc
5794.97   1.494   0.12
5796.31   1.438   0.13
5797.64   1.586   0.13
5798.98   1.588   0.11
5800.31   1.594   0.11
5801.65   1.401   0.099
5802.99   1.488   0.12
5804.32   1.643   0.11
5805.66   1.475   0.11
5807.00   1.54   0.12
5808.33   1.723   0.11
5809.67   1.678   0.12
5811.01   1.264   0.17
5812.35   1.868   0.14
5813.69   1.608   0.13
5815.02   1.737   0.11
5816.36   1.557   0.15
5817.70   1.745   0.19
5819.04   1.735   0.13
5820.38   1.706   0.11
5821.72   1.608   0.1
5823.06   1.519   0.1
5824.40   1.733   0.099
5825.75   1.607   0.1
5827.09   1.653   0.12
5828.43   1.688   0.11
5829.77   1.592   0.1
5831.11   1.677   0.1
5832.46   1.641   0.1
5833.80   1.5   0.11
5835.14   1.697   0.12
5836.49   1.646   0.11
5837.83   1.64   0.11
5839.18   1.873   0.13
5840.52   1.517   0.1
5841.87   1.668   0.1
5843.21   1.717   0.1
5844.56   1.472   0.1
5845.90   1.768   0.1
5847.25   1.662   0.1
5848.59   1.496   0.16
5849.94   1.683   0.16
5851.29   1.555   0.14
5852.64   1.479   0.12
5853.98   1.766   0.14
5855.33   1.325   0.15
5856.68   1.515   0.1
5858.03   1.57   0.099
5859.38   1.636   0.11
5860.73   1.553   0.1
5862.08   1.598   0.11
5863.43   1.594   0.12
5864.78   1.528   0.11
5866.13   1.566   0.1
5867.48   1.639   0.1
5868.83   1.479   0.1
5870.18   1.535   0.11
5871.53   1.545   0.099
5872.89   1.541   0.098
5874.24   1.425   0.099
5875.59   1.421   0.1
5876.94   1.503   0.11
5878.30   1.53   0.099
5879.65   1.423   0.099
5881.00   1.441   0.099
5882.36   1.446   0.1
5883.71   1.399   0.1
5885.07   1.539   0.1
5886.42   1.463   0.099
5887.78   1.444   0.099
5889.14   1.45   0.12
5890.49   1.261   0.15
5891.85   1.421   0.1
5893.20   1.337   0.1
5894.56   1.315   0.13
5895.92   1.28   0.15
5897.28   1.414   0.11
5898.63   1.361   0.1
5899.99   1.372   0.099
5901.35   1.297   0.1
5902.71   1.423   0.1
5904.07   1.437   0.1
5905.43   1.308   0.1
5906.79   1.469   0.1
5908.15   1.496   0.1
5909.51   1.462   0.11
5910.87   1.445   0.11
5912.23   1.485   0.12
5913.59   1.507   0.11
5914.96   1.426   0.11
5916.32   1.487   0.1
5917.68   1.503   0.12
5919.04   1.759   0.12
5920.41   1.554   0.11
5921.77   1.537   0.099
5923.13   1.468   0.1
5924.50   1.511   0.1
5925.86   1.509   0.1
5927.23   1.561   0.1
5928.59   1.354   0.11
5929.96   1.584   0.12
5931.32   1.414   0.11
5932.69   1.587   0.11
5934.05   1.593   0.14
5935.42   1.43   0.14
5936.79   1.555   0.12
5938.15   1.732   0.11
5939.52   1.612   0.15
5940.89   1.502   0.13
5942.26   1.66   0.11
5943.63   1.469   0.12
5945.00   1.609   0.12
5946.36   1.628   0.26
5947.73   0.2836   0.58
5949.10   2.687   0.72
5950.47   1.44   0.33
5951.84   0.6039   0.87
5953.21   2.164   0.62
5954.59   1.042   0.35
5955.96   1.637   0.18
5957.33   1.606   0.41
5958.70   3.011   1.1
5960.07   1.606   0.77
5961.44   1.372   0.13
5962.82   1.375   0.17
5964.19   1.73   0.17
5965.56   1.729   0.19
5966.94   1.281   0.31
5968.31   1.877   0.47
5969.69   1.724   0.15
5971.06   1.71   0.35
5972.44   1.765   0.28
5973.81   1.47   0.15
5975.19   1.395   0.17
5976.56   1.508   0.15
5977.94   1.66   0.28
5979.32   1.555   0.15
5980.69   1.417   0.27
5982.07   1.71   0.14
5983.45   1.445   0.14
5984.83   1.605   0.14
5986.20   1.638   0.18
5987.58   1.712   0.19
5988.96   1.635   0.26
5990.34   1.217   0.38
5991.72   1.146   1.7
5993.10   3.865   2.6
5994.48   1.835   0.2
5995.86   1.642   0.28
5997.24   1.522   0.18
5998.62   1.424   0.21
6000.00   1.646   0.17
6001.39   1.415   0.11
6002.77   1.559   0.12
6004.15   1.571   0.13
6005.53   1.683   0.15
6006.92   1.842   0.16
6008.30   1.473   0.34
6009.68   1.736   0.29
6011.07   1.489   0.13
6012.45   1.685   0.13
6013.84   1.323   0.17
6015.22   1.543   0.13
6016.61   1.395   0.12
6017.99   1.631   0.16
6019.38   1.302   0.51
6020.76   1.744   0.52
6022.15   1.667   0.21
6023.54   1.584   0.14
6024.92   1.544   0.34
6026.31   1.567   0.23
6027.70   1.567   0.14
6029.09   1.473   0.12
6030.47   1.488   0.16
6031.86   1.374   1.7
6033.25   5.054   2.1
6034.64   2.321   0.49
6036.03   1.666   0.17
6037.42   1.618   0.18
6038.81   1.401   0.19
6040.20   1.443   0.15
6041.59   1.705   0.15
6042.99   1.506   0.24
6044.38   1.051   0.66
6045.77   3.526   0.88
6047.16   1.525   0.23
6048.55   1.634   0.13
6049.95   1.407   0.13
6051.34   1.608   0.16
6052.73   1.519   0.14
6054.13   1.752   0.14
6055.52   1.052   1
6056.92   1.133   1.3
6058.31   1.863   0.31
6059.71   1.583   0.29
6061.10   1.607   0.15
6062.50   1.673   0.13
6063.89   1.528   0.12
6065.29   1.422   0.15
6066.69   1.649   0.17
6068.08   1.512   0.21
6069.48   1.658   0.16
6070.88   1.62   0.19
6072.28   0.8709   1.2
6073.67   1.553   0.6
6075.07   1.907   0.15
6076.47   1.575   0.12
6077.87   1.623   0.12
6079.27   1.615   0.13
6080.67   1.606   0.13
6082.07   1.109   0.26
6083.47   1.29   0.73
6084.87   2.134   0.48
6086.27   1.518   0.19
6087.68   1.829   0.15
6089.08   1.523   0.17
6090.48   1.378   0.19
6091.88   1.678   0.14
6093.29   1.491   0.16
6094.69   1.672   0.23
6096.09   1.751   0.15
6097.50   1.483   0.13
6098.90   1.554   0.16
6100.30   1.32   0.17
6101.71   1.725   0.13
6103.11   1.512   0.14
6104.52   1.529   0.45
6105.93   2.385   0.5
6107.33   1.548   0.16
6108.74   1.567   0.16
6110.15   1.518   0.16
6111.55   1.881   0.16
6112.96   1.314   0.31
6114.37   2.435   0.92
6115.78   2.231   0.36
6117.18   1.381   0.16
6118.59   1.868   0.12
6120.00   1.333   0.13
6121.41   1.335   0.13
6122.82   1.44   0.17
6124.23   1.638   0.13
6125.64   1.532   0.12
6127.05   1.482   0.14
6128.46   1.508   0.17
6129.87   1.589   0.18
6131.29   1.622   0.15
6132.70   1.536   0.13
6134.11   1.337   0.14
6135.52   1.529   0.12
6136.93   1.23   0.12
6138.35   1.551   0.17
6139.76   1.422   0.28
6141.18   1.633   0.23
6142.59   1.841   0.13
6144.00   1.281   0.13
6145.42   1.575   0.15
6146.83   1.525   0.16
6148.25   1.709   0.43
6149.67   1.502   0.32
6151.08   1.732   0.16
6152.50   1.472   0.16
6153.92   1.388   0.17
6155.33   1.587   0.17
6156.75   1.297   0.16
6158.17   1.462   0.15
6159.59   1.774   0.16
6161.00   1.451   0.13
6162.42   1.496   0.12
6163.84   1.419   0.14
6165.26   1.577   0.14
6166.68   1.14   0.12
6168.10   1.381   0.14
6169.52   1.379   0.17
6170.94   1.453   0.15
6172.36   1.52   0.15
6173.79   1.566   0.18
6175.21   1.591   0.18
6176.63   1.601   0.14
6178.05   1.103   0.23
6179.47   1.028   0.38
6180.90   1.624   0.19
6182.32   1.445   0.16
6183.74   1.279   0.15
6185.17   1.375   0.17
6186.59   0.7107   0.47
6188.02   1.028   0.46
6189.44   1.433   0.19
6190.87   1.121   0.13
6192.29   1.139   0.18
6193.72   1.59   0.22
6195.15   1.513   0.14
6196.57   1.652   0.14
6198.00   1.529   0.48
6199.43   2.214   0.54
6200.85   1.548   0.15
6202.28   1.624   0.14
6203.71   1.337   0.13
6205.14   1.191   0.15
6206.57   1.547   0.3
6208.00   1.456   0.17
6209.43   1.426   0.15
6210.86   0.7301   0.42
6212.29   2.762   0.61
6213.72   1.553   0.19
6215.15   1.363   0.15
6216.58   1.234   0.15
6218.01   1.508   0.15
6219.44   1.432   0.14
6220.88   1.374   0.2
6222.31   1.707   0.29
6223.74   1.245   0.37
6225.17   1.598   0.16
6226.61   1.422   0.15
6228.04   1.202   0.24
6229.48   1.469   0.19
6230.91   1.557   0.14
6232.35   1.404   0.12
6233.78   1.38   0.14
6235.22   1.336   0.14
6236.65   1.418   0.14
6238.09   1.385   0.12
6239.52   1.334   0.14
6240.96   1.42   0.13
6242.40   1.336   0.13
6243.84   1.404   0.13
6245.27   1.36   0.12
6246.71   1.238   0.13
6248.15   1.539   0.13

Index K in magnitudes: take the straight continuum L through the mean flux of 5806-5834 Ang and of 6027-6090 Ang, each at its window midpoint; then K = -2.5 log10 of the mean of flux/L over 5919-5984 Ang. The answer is 0.057 mag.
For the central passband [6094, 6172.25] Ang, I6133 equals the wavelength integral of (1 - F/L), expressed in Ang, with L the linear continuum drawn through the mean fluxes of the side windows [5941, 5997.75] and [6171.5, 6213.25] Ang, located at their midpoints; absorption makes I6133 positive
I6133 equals -3.64 Ang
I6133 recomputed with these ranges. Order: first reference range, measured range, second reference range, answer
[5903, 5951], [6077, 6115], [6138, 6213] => -3.74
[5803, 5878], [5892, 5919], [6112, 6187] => 2.71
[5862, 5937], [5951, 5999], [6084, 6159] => -4.33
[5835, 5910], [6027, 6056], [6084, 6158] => -4.39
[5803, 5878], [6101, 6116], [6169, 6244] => -3.04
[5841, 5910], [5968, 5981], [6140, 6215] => -1.08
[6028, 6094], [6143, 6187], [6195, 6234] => 3.16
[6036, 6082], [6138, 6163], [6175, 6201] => -1.62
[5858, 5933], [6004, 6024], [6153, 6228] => -1.62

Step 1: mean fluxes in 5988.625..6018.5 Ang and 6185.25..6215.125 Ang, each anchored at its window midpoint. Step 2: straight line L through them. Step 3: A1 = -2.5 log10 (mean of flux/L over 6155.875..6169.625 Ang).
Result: 0.04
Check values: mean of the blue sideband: 1.65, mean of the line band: 1.44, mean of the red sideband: 1.45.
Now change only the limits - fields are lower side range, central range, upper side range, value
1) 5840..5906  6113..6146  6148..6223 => -0.08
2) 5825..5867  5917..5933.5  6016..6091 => 0.06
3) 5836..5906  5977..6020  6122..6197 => -0.10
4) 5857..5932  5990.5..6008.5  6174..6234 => -0.19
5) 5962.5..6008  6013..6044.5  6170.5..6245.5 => -0.07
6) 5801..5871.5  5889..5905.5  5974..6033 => 0.19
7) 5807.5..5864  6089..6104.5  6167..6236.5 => -0.05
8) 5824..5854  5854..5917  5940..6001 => 0.12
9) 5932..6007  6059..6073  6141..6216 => 0.02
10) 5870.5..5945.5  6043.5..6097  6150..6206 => -0.10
